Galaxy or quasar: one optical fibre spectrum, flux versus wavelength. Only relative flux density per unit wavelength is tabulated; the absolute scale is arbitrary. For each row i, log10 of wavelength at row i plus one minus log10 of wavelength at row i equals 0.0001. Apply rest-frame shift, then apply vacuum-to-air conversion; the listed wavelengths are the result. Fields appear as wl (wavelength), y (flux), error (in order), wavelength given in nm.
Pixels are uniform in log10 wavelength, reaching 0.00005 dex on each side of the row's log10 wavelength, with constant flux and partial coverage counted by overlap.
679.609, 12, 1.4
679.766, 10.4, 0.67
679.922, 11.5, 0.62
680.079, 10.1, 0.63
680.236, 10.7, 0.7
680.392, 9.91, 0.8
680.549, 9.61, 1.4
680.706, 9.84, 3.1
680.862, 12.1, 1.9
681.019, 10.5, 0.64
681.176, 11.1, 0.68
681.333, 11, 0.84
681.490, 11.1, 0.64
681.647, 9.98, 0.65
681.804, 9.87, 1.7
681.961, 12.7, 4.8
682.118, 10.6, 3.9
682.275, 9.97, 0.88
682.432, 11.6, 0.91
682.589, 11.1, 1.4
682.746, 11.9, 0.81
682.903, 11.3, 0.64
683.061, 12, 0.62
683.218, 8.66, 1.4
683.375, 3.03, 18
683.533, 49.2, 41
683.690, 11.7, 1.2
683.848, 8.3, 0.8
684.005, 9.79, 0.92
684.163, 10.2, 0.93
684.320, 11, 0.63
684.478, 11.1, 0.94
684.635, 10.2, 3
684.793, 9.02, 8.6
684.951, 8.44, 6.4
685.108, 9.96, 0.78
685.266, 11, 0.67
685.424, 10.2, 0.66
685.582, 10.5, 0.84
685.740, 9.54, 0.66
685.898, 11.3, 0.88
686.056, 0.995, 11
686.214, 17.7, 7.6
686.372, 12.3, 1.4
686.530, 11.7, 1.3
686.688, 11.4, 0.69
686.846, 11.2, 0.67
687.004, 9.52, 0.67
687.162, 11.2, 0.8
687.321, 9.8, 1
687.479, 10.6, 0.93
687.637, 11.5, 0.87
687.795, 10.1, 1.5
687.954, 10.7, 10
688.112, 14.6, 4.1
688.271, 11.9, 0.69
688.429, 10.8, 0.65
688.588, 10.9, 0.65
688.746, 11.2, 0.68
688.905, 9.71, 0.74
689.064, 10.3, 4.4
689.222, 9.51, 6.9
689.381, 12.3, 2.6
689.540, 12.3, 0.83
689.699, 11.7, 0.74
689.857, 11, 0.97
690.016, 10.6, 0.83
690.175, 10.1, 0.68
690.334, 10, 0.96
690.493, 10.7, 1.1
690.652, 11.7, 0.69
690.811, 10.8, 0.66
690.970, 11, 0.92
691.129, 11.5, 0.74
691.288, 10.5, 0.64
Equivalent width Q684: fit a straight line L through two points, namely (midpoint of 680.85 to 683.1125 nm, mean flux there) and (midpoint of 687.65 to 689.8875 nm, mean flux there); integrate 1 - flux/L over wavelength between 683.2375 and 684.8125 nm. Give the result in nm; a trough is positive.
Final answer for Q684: -0.31 nm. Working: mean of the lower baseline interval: 11.1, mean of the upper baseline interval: 11.2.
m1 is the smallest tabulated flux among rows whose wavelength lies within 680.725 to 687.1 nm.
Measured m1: 0.995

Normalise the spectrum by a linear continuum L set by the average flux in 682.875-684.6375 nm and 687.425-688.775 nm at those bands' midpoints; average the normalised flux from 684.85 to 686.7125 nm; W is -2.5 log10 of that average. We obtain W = 0.19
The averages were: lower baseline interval 13.2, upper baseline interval 11.4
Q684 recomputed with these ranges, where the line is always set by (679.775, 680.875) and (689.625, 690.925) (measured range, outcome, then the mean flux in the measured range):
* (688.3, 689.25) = 0.021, 10.5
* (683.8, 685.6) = 0.106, 9.99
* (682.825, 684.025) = -0.443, 14.5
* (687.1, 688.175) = -0.044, 11.2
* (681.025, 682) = -0.034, 10.8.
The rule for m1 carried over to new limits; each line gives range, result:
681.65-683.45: 3.03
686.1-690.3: 9.51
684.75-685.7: 8.44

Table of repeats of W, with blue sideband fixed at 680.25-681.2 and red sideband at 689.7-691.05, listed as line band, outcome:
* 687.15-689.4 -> -0.02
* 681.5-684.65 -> -0.16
